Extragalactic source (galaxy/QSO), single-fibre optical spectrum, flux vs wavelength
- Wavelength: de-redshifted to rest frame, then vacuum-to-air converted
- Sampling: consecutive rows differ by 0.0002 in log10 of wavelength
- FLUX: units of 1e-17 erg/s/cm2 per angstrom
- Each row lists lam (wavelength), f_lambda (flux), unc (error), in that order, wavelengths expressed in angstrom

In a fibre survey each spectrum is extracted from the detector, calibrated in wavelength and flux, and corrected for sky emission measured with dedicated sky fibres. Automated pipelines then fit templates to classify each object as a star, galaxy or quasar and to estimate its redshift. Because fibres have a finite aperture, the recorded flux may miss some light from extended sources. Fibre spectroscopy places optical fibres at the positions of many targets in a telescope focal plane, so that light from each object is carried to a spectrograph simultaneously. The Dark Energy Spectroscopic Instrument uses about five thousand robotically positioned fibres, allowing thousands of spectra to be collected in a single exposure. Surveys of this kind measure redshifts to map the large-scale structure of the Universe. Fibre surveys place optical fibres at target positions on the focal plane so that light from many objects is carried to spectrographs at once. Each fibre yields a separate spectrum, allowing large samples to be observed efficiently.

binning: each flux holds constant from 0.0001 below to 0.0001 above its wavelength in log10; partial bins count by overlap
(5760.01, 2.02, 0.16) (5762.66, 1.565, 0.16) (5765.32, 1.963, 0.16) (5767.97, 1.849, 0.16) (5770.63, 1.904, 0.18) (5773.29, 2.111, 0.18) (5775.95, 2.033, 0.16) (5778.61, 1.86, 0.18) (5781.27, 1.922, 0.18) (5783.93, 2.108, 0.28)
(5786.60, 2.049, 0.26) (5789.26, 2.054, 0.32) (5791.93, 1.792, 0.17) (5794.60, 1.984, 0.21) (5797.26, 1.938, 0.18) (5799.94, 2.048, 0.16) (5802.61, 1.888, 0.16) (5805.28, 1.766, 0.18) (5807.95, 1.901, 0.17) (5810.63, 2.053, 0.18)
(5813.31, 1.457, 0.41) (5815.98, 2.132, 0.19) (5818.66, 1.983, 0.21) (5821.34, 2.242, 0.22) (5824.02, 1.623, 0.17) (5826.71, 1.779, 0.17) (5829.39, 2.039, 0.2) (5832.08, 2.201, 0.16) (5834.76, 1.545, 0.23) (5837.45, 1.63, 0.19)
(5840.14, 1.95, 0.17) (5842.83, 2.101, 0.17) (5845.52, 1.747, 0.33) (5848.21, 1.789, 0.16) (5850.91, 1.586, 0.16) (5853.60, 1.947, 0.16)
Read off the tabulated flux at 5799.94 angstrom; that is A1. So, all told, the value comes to 2.048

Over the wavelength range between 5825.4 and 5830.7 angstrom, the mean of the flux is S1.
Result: 1.91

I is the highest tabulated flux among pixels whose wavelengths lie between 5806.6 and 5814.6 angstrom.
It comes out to 2.053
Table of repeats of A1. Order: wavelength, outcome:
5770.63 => 1.904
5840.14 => 1.95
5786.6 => 2.049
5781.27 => 1.922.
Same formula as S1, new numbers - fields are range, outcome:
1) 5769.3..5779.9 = 1.98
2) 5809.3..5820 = 1.91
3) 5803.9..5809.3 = 1.84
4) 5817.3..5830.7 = 1.93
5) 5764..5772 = 1.91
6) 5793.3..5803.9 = 1.96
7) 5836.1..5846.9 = 1.86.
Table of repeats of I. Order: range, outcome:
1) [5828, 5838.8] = 2.201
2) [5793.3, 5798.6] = 1.984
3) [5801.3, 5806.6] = 1.888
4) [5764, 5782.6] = 2.111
